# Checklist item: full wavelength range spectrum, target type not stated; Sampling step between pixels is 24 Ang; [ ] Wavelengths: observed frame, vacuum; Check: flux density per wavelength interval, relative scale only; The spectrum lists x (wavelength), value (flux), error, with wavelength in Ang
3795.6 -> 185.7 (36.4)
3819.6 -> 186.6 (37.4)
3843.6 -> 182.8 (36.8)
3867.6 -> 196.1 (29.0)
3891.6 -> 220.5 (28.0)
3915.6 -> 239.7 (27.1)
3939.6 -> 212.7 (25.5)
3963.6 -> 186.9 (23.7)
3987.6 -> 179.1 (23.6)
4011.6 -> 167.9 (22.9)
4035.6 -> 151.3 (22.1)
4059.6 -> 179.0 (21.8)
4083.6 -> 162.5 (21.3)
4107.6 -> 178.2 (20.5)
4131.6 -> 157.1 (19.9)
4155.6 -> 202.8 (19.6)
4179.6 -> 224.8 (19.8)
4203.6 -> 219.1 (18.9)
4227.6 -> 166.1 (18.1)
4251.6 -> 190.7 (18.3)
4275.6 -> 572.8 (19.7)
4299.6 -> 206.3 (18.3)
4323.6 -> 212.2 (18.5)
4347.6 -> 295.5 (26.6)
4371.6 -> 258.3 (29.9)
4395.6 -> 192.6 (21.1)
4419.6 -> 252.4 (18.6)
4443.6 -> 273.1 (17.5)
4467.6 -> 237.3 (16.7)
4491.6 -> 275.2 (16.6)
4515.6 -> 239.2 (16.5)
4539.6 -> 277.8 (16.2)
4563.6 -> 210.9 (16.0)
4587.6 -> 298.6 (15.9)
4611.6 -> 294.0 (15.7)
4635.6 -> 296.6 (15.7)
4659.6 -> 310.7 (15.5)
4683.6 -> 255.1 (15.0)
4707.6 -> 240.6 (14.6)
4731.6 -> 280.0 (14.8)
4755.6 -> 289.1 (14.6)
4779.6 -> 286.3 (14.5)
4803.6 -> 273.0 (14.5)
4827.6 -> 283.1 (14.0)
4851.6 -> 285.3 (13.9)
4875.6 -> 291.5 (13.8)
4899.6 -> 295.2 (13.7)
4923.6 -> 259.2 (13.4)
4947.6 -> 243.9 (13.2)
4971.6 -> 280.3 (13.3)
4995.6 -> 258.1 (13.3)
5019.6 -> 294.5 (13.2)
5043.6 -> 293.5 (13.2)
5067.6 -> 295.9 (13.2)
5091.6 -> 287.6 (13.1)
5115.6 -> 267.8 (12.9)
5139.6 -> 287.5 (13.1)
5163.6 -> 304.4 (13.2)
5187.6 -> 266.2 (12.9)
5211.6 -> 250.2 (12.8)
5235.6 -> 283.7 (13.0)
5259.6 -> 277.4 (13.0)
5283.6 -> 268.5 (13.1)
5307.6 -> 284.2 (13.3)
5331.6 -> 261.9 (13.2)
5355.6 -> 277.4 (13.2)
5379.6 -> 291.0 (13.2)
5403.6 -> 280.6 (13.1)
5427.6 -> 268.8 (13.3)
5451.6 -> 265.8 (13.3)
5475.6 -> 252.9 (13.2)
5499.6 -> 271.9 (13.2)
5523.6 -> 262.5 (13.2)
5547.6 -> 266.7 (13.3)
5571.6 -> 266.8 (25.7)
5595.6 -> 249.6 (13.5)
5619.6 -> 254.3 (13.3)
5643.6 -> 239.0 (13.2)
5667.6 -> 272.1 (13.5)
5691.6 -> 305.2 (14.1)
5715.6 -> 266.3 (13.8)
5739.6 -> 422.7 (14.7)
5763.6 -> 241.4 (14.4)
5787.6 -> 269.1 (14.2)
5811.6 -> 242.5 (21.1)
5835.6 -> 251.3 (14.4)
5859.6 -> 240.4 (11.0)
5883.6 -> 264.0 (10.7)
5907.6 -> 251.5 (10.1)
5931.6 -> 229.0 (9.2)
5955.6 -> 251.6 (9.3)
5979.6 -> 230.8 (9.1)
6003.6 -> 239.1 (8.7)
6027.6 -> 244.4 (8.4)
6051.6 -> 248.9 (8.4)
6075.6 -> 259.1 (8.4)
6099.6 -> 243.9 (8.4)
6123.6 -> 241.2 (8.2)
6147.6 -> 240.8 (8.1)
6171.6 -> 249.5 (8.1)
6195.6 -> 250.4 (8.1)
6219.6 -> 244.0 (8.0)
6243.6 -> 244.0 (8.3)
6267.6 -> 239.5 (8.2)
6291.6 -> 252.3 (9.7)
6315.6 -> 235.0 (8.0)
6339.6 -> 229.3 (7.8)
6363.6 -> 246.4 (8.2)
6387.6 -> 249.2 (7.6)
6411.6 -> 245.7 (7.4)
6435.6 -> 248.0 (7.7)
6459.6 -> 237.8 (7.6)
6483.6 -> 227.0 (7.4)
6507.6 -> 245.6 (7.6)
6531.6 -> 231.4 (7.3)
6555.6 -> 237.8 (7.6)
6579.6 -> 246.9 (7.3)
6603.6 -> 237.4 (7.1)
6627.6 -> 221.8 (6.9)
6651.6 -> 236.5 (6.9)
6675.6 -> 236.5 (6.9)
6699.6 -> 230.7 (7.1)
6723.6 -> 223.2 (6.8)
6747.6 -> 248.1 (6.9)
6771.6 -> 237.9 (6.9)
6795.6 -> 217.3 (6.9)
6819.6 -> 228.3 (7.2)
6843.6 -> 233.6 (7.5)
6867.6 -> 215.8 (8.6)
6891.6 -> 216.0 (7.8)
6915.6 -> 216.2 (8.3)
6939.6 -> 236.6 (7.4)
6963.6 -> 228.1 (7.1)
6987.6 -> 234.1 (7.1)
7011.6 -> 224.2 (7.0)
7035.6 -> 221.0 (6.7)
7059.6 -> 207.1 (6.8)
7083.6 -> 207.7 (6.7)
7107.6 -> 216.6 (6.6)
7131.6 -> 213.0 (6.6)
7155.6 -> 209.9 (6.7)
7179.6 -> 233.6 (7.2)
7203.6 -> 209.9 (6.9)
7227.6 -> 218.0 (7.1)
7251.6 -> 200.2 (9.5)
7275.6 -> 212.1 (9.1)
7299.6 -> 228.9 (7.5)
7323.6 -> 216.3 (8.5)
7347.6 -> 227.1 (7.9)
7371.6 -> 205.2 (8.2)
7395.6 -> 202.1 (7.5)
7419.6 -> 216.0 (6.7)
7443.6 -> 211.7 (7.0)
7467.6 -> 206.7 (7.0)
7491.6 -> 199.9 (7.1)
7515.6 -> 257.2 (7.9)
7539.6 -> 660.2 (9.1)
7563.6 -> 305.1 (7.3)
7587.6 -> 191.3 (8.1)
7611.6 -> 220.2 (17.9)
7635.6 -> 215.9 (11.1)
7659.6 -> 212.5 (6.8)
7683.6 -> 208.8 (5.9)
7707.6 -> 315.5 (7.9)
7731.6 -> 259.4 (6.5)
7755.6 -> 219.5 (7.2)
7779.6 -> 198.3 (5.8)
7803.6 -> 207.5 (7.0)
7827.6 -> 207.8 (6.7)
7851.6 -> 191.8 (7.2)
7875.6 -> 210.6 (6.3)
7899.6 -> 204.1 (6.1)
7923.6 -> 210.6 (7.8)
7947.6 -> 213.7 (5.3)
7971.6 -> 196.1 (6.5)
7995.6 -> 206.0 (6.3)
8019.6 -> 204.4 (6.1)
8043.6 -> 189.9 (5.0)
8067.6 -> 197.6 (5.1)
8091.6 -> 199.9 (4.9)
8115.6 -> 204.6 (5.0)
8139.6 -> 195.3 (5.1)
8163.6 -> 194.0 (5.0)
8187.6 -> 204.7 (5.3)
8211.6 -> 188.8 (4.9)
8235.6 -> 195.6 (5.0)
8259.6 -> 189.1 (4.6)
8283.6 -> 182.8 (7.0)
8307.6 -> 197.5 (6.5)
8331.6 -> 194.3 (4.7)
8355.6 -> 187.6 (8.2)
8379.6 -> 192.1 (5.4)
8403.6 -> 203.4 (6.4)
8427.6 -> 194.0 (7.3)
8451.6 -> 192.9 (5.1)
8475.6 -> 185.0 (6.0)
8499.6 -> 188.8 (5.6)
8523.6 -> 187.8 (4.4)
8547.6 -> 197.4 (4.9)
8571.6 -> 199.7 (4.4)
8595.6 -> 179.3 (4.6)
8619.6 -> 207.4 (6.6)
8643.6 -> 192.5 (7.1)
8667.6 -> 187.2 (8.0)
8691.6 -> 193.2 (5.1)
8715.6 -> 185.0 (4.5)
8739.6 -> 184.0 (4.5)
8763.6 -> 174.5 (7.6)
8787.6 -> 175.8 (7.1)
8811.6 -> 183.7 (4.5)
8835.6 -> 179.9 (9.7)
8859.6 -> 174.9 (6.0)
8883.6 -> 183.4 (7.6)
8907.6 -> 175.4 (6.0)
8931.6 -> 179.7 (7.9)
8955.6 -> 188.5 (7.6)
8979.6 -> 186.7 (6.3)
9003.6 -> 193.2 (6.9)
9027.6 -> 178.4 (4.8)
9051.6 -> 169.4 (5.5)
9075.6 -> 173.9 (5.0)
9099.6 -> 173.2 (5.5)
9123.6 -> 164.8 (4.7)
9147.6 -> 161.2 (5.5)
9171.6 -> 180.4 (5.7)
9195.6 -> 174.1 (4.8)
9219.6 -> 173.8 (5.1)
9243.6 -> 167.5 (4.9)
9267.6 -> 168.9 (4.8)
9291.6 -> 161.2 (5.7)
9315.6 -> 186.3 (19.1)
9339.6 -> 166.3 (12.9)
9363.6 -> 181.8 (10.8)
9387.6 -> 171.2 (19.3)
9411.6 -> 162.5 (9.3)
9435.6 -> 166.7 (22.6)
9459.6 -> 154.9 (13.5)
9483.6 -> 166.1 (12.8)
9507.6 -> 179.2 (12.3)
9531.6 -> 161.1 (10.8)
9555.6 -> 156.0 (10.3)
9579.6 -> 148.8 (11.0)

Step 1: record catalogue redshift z 0.147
